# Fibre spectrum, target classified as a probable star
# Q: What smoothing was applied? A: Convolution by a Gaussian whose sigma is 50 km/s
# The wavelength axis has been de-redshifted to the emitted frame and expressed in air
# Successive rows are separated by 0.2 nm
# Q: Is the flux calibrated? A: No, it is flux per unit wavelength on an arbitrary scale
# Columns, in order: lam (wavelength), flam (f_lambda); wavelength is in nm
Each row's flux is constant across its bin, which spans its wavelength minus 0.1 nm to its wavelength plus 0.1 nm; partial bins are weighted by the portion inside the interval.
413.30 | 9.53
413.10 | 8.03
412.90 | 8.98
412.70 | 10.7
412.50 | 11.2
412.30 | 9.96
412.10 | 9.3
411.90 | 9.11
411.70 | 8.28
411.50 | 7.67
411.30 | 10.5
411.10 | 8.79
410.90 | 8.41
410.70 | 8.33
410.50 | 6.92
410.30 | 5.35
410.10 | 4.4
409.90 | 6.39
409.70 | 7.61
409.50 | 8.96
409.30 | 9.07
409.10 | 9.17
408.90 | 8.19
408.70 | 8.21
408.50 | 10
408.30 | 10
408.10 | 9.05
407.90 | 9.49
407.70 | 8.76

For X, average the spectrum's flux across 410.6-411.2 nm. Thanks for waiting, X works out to 8.51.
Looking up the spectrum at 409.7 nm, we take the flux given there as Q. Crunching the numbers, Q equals 7.61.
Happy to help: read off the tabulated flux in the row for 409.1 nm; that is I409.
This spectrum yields 9.17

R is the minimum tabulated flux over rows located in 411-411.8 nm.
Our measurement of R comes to 7.67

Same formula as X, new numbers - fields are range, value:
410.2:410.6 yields 6.13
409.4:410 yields 7.65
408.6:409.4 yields 8.66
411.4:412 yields 8.35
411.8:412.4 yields 9.46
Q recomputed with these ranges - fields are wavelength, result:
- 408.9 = 8.19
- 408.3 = 10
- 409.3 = 9.07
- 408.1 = 9.05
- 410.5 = 6.92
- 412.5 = 11.2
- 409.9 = 6.39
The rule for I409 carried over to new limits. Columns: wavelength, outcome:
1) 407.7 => 8.76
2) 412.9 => 8.98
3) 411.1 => 8.79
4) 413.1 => 8.03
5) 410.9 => 8.41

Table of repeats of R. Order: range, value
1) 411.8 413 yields 8.98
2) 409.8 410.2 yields 4.4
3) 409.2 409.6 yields 8.96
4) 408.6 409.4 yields 8.19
